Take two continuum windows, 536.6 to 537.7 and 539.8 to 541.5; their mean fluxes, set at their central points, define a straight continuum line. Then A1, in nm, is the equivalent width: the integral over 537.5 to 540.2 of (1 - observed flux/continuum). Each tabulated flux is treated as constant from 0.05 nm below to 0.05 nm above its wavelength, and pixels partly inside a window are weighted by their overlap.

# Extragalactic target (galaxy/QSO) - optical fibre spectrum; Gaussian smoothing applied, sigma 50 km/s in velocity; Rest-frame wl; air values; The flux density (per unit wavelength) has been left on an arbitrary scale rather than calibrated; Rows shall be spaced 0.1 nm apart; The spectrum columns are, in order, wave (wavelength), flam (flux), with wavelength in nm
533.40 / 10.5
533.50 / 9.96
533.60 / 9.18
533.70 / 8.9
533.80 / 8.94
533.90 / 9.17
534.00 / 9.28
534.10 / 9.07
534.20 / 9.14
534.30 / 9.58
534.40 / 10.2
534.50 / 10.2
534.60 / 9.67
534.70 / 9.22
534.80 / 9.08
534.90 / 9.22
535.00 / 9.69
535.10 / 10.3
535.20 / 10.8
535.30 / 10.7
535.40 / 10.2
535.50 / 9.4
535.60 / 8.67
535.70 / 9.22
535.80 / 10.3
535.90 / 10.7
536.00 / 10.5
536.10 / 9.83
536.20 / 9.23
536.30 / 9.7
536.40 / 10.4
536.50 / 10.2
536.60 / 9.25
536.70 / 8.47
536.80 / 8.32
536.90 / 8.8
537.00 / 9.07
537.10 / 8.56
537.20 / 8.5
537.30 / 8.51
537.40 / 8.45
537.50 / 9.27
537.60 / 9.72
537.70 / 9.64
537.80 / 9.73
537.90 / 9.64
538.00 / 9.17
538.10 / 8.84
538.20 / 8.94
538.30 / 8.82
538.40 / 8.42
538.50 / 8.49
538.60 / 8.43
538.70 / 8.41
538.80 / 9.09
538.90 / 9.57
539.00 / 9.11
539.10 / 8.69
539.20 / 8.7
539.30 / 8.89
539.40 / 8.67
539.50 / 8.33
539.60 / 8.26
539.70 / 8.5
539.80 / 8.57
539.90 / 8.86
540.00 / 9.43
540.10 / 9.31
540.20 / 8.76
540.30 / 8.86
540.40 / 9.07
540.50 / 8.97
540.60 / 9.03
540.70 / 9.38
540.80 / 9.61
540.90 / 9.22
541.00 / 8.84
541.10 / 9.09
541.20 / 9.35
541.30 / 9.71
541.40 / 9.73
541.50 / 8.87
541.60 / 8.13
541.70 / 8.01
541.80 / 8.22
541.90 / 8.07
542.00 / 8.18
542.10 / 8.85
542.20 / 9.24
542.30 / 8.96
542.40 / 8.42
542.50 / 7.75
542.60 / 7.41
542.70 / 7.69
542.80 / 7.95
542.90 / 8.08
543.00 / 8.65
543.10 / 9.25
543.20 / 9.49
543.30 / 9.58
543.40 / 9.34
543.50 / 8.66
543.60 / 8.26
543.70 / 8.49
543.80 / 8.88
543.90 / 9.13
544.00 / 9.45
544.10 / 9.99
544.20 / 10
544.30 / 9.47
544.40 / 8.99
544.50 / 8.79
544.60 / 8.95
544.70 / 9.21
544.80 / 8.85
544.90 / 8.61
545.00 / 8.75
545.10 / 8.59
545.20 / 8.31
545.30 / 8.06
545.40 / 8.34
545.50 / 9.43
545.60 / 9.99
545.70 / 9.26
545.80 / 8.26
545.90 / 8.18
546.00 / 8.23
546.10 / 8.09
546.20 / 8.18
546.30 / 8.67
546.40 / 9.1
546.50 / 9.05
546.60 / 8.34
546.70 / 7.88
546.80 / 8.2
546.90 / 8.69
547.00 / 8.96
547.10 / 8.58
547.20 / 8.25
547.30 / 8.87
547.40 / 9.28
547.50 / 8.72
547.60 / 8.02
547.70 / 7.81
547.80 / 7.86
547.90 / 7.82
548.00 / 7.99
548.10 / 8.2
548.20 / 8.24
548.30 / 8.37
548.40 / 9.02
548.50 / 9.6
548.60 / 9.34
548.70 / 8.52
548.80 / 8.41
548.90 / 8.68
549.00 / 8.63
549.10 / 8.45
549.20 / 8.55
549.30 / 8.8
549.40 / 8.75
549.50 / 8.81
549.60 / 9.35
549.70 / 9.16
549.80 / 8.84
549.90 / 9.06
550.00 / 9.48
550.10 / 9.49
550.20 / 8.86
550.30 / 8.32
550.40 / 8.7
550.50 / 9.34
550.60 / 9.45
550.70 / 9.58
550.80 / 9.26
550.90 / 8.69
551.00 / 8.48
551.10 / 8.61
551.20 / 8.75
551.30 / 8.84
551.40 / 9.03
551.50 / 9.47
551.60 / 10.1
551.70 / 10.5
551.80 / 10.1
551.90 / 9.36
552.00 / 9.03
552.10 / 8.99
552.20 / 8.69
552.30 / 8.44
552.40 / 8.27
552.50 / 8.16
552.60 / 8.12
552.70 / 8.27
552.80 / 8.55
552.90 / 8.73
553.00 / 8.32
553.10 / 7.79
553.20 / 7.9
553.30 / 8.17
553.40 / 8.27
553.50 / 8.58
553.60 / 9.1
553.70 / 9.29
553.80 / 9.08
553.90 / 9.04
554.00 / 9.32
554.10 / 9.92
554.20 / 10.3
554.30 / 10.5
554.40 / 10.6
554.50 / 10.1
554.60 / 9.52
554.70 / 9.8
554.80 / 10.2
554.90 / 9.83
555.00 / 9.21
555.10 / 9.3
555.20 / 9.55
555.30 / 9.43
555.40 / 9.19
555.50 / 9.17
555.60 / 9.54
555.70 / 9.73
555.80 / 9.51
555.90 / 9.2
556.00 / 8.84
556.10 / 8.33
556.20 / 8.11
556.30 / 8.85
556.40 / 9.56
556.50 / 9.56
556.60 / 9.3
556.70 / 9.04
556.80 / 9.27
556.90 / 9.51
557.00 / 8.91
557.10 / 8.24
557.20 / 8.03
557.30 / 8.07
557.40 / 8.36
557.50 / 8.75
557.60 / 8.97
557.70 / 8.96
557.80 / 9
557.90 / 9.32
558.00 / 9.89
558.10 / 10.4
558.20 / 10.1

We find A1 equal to 0.018 nm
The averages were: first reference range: 8.83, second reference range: 9.17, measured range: 8.94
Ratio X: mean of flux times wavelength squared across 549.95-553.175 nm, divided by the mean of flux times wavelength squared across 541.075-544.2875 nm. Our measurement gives 1.0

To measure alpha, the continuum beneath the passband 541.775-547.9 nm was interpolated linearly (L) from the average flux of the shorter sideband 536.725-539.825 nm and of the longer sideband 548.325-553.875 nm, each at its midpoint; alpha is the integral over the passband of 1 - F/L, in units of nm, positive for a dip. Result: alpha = 0.13 nm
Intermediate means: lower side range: 8.84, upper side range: 8.87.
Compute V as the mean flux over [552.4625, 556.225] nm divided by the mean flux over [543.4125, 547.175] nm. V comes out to 1.04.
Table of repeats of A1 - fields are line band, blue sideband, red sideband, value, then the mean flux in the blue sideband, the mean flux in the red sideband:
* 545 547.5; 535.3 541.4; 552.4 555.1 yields 0.136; 9.15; 9.09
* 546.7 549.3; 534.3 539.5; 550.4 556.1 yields 0.195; 9.32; 9.15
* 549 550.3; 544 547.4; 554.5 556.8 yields 0.010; 8.78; 9.32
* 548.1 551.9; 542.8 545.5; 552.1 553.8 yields -0.178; 8.92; 8.45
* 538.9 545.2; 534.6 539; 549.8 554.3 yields 0.251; 9.34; 8.97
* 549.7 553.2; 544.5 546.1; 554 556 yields 0.152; 8.72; 9.68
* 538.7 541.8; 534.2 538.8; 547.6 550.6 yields 0.084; 9.38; 8.71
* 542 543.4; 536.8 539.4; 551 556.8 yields 0.063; 8.92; 9.14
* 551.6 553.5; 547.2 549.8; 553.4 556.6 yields 0.087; 8.61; 9.41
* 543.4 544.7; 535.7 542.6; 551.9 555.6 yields -0.011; 9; 9.09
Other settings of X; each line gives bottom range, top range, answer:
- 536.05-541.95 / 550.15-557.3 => 1.07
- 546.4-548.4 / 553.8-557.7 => 1.14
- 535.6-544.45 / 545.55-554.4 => 1.02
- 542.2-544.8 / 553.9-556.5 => 1.12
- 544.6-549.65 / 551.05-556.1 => 1.09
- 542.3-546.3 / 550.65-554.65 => 1.07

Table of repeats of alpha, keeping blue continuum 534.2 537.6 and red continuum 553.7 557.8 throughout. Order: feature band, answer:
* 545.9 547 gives 0.11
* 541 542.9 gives 0.18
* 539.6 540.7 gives 0.06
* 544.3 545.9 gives 0.10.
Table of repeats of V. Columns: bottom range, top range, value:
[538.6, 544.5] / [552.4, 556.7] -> 1.03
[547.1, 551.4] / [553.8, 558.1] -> 1.06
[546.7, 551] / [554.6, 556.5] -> 1.07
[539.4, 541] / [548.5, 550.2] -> 1.00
